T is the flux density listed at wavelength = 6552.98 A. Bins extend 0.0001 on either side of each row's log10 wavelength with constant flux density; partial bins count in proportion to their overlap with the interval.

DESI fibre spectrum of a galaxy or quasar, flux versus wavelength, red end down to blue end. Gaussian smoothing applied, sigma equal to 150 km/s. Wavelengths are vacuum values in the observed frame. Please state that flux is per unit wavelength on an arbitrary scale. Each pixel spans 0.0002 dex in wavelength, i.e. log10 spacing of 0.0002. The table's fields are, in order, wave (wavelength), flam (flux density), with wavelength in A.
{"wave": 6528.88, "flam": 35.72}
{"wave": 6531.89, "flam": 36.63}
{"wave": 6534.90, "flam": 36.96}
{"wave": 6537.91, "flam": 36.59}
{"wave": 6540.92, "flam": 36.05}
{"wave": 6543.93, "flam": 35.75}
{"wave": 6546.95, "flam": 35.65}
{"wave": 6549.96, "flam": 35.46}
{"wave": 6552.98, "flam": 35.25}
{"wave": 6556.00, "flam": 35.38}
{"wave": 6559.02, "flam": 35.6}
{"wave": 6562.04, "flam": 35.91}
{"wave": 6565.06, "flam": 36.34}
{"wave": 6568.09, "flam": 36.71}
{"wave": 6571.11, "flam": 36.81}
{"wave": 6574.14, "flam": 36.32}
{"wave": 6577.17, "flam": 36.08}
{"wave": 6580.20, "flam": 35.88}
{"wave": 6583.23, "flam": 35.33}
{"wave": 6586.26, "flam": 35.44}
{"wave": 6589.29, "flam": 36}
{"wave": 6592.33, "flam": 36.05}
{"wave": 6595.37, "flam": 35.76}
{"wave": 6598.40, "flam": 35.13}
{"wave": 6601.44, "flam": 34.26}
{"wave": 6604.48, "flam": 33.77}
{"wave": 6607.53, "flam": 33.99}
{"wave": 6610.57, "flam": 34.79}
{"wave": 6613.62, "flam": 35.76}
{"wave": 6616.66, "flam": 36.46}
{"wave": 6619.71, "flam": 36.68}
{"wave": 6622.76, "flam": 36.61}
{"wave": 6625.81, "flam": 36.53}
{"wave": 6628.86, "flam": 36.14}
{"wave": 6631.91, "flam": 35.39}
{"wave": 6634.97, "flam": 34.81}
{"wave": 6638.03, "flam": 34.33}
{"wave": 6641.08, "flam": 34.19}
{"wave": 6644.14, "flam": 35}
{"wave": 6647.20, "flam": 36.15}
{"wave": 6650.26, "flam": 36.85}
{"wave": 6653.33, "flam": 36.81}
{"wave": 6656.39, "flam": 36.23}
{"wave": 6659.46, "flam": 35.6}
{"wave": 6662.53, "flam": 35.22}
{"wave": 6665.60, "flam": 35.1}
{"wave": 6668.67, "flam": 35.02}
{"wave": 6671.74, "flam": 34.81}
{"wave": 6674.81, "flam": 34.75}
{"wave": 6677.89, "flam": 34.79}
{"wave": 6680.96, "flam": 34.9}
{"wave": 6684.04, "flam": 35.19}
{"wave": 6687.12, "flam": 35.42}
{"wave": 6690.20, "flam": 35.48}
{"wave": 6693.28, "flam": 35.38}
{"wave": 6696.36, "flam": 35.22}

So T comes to 35.25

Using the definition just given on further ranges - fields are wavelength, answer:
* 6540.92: 36.05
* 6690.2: 35.48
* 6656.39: 36.23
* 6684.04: 35.19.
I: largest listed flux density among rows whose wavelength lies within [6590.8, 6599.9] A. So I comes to 36.05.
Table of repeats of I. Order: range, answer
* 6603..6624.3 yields 36.68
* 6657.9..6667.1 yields 35.6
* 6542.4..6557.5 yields 35.75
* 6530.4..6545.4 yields 36.96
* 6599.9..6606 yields 34.26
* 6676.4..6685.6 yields 35.19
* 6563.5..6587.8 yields 36.81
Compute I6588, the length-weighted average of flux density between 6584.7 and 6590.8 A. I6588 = 35.8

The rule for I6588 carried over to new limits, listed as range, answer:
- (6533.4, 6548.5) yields 36.2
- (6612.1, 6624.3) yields 36.4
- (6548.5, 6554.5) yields 35.3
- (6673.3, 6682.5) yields 34.8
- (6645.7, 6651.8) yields 36.5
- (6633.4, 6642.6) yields 34.4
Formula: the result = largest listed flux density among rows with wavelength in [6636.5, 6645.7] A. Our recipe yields 35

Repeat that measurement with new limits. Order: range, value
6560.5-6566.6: 36.34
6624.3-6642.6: 36.53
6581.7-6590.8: 36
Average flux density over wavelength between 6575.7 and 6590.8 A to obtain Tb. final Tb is 35.8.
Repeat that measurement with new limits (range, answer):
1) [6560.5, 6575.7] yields 36.4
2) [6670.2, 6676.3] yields 34.8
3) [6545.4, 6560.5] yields 35.5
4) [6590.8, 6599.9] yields 35.6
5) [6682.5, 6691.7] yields 35.4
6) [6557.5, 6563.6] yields 35.8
